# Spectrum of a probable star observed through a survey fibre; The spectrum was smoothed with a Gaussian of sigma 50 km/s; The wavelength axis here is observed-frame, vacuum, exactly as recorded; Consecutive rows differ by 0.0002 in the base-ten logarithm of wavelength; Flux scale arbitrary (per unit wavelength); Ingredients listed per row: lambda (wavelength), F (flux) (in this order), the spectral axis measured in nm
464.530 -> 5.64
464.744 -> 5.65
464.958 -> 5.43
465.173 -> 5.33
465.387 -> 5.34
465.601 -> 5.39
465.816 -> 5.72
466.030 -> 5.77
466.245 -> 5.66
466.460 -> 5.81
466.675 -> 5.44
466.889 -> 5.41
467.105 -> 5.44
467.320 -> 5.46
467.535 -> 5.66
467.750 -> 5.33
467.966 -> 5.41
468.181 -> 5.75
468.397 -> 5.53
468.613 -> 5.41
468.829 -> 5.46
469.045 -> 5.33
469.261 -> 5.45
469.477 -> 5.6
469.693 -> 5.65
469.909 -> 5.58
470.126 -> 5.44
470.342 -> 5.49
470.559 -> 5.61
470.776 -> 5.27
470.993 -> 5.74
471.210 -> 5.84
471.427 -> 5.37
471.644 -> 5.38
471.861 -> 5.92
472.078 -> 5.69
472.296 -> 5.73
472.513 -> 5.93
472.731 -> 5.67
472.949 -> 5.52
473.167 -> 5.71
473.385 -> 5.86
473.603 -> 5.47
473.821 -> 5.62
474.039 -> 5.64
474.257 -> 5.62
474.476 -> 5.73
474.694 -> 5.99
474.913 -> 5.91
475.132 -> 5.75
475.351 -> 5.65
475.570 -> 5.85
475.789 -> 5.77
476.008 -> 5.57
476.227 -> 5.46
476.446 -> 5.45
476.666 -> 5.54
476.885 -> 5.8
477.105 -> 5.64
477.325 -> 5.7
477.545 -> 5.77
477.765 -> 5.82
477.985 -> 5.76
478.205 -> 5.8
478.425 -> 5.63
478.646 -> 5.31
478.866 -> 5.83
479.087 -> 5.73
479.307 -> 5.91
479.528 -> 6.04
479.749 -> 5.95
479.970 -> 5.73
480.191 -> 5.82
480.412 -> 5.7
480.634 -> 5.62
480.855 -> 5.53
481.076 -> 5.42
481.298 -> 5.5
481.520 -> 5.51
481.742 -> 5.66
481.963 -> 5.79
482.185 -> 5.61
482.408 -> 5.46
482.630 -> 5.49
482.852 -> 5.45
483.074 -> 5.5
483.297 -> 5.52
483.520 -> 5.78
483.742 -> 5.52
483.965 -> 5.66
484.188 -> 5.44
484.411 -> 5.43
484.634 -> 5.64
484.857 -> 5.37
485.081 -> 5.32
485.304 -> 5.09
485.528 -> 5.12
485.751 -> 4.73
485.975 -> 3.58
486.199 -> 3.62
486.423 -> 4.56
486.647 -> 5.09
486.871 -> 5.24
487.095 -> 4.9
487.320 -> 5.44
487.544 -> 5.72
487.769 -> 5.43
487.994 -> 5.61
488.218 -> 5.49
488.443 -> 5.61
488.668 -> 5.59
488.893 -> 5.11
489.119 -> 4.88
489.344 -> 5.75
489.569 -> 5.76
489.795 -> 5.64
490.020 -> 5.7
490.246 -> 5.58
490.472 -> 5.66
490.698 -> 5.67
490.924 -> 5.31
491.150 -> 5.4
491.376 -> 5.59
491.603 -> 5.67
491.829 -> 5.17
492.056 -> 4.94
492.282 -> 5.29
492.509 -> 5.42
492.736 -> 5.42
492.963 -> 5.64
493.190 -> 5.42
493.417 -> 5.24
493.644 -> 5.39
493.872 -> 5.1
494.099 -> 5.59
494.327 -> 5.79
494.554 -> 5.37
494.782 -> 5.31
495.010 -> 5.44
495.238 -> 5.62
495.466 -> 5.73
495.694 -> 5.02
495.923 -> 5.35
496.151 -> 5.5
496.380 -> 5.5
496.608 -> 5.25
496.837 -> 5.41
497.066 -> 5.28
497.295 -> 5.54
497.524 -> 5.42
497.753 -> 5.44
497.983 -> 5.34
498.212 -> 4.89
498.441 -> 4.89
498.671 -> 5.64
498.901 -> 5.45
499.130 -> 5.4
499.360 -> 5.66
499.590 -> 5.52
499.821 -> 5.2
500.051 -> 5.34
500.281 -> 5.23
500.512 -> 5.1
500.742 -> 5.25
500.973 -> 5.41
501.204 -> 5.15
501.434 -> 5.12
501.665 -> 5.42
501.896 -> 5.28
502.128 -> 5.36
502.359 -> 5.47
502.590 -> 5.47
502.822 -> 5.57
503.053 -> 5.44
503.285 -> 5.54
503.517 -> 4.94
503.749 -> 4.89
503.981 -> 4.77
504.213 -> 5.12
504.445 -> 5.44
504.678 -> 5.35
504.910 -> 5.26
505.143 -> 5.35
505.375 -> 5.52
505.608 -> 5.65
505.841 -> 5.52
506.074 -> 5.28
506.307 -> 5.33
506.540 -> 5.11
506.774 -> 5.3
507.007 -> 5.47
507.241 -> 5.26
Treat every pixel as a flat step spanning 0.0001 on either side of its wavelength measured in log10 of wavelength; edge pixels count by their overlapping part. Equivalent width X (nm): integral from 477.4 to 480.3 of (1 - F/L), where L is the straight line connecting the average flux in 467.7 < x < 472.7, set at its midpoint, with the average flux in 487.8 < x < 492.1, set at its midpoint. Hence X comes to -0.13 nm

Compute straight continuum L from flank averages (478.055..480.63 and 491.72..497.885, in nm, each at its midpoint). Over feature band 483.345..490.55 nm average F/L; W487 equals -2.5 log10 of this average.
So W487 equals 0.06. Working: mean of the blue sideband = 5.76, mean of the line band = 5.28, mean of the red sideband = 5.39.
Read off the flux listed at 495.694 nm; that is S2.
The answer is 5.02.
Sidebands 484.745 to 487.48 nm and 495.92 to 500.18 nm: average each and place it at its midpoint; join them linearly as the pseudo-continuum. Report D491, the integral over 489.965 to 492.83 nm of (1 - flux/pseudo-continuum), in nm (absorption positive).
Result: -0.20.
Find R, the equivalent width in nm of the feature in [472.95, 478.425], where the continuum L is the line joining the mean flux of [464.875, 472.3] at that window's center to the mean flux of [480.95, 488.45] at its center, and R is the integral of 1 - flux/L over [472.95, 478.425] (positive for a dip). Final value -0.27 nm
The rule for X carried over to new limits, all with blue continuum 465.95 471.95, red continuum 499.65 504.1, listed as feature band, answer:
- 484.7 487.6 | 0.27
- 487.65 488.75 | -0.03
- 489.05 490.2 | -0.04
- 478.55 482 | -0.16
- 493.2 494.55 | -0.02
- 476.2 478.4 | -0.08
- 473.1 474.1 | -0.03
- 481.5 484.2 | -0.08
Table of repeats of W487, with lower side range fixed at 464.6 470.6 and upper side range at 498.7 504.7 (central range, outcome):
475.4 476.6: -0.03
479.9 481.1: -0.04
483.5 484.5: -0.03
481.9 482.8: -0.03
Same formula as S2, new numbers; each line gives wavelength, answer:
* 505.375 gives 5.52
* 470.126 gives 5.44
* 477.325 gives 5.7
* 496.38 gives 5.5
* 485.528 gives 5.12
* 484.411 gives 5.43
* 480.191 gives 5.82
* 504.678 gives 5.35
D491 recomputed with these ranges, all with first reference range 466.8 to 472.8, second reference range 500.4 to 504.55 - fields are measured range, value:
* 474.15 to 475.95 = -0.088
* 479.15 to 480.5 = -0.097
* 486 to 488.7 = 0.135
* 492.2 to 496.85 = -0.074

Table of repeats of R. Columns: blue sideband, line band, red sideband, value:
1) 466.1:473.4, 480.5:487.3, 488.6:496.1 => 0.268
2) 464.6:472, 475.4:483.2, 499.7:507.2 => -0.285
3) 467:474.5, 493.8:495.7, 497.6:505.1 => -0.042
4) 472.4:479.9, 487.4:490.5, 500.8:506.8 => -0.003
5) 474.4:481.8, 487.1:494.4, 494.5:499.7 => 0.046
